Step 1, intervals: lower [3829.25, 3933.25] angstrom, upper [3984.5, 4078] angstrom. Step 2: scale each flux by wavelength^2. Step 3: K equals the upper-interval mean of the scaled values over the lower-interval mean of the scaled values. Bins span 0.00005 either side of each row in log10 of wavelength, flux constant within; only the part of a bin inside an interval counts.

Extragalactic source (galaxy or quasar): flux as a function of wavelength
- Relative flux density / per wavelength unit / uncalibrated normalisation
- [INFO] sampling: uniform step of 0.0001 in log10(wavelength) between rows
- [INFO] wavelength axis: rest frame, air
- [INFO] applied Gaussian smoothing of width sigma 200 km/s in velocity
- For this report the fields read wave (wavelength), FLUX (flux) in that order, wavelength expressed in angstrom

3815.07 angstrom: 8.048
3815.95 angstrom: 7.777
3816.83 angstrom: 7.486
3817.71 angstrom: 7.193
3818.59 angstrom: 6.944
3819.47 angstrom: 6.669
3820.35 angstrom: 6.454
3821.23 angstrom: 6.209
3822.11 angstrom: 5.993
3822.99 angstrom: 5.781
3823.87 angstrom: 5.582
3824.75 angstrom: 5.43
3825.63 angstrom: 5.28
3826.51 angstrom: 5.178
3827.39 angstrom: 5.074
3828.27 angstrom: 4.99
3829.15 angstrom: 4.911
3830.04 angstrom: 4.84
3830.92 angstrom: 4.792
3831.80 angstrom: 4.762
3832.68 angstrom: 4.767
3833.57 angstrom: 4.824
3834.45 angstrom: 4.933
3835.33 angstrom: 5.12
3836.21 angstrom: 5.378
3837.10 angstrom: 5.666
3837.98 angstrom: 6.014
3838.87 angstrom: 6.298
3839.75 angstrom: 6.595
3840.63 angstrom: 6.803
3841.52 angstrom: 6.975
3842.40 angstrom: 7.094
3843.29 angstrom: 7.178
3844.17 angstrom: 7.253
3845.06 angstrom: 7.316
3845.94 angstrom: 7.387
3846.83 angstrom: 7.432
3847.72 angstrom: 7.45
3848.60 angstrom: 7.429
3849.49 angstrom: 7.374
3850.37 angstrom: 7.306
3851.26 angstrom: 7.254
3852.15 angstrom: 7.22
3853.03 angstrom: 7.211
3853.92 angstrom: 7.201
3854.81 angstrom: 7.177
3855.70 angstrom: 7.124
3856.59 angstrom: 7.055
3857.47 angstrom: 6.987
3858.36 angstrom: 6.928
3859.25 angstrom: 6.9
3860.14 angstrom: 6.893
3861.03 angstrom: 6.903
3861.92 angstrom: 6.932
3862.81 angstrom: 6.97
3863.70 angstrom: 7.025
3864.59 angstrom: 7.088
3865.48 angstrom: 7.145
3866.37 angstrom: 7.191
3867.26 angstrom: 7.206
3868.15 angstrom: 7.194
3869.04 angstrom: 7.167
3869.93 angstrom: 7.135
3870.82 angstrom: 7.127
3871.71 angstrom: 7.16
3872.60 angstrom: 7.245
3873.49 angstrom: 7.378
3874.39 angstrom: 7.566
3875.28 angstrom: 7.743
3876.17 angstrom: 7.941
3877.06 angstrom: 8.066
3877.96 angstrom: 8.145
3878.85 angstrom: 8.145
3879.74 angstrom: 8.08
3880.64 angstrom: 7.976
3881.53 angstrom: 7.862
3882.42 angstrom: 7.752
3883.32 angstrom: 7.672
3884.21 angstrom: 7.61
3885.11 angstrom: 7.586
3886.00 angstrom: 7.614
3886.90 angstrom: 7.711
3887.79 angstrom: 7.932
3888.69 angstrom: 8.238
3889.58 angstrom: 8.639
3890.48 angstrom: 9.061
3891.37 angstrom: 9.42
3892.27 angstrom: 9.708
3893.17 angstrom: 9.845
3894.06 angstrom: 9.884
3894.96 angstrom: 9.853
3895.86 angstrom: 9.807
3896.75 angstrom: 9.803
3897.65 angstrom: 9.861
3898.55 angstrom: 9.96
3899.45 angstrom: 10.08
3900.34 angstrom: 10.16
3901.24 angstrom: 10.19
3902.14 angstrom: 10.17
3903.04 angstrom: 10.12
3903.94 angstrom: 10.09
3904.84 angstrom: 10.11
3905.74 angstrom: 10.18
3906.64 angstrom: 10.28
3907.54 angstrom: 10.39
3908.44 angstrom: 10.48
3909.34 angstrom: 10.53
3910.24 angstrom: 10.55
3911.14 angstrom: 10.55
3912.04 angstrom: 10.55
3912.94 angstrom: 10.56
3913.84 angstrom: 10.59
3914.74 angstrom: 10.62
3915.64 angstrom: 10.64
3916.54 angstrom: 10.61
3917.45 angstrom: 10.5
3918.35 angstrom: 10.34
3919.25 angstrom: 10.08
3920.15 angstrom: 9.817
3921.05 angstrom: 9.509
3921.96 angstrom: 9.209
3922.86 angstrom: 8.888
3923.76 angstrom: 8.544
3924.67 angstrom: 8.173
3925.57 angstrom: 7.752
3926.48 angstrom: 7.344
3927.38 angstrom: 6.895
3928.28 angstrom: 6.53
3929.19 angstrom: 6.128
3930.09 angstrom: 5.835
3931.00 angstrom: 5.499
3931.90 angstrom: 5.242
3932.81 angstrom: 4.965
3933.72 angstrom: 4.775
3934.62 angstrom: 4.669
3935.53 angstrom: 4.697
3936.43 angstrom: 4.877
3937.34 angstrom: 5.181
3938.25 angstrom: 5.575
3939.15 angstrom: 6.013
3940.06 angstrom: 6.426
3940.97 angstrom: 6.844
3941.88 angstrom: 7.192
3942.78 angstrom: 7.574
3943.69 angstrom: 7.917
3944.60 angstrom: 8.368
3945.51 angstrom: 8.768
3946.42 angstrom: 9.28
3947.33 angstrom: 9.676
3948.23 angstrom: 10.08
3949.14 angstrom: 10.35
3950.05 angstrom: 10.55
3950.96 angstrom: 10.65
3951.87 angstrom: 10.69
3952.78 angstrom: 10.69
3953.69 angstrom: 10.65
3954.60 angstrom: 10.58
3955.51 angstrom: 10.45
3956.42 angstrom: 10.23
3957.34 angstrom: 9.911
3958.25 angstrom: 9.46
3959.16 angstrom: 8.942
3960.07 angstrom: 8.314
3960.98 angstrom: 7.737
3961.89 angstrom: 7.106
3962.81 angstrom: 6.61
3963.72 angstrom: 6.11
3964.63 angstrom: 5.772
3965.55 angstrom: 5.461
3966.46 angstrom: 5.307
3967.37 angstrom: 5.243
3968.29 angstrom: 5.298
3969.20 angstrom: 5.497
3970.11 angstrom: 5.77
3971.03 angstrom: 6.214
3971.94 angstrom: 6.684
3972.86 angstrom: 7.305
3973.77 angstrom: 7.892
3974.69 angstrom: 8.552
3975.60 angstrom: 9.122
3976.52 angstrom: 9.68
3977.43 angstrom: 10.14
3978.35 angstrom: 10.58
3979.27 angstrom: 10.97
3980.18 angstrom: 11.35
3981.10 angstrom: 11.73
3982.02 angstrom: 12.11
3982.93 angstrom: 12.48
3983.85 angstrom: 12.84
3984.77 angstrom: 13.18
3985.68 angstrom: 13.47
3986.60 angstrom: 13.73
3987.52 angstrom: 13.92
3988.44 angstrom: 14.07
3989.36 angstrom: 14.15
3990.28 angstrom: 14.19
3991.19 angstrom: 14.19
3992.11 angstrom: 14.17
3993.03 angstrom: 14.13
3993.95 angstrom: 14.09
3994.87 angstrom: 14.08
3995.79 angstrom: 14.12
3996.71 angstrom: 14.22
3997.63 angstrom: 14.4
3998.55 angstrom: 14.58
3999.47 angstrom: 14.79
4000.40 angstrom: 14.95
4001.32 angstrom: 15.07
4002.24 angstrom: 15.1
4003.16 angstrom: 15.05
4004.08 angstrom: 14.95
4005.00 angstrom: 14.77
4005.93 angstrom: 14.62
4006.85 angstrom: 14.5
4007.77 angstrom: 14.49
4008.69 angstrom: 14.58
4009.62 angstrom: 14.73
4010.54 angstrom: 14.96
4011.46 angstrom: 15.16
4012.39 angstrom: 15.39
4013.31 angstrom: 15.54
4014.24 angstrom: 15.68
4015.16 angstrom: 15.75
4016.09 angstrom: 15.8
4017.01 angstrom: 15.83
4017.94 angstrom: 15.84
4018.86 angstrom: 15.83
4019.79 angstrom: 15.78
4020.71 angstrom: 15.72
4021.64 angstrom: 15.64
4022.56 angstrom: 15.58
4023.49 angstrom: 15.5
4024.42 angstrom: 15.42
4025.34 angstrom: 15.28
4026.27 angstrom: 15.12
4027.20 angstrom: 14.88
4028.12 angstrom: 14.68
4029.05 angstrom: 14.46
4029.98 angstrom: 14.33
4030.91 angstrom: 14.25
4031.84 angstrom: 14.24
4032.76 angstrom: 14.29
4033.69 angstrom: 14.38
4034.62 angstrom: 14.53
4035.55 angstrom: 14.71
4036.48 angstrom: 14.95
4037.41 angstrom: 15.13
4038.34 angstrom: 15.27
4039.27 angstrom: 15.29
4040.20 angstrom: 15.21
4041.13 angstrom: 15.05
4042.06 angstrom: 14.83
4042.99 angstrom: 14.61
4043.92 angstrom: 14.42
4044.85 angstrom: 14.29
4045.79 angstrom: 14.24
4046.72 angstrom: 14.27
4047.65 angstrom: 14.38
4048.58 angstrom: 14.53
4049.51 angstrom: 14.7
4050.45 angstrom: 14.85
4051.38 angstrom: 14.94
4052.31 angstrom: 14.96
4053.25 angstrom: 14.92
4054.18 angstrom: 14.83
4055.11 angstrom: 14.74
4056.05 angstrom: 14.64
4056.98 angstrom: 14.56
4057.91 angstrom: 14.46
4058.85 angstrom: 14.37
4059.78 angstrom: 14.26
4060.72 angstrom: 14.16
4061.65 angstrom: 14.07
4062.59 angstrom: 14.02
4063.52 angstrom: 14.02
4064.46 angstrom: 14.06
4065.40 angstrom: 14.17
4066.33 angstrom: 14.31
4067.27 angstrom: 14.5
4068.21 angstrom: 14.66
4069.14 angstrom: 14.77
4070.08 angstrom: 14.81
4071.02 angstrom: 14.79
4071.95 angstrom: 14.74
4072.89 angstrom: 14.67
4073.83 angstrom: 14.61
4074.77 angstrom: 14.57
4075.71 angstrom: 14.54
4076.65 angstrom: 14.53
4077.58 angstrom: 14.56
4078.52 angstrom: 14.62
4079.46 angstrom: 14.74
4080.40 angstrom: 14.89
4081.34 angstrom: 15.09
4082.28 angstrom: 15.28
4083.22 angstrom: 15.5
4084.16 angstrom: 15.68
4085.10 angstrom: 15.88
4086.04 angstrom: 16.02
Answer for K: 1.99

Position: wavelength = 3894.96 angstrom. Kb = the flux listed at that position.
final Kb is 9.853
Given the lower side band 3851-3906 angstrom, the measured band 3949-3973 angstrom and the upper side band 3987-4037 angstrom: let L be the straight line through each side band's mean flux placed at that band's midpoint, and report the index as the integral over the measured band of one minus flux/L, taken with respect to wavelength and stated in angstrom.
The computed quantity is 8.2 angstrom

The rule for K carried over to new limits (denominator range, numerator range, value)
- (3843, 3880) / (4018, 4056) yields 2.23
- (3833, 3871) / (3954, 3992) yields 1.50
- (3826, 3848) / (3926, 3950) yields 1.22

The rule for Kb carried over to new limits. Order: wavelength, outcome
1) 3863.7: 7.025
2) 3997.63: 14.4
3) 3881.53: 7.862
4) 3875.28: 7.743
